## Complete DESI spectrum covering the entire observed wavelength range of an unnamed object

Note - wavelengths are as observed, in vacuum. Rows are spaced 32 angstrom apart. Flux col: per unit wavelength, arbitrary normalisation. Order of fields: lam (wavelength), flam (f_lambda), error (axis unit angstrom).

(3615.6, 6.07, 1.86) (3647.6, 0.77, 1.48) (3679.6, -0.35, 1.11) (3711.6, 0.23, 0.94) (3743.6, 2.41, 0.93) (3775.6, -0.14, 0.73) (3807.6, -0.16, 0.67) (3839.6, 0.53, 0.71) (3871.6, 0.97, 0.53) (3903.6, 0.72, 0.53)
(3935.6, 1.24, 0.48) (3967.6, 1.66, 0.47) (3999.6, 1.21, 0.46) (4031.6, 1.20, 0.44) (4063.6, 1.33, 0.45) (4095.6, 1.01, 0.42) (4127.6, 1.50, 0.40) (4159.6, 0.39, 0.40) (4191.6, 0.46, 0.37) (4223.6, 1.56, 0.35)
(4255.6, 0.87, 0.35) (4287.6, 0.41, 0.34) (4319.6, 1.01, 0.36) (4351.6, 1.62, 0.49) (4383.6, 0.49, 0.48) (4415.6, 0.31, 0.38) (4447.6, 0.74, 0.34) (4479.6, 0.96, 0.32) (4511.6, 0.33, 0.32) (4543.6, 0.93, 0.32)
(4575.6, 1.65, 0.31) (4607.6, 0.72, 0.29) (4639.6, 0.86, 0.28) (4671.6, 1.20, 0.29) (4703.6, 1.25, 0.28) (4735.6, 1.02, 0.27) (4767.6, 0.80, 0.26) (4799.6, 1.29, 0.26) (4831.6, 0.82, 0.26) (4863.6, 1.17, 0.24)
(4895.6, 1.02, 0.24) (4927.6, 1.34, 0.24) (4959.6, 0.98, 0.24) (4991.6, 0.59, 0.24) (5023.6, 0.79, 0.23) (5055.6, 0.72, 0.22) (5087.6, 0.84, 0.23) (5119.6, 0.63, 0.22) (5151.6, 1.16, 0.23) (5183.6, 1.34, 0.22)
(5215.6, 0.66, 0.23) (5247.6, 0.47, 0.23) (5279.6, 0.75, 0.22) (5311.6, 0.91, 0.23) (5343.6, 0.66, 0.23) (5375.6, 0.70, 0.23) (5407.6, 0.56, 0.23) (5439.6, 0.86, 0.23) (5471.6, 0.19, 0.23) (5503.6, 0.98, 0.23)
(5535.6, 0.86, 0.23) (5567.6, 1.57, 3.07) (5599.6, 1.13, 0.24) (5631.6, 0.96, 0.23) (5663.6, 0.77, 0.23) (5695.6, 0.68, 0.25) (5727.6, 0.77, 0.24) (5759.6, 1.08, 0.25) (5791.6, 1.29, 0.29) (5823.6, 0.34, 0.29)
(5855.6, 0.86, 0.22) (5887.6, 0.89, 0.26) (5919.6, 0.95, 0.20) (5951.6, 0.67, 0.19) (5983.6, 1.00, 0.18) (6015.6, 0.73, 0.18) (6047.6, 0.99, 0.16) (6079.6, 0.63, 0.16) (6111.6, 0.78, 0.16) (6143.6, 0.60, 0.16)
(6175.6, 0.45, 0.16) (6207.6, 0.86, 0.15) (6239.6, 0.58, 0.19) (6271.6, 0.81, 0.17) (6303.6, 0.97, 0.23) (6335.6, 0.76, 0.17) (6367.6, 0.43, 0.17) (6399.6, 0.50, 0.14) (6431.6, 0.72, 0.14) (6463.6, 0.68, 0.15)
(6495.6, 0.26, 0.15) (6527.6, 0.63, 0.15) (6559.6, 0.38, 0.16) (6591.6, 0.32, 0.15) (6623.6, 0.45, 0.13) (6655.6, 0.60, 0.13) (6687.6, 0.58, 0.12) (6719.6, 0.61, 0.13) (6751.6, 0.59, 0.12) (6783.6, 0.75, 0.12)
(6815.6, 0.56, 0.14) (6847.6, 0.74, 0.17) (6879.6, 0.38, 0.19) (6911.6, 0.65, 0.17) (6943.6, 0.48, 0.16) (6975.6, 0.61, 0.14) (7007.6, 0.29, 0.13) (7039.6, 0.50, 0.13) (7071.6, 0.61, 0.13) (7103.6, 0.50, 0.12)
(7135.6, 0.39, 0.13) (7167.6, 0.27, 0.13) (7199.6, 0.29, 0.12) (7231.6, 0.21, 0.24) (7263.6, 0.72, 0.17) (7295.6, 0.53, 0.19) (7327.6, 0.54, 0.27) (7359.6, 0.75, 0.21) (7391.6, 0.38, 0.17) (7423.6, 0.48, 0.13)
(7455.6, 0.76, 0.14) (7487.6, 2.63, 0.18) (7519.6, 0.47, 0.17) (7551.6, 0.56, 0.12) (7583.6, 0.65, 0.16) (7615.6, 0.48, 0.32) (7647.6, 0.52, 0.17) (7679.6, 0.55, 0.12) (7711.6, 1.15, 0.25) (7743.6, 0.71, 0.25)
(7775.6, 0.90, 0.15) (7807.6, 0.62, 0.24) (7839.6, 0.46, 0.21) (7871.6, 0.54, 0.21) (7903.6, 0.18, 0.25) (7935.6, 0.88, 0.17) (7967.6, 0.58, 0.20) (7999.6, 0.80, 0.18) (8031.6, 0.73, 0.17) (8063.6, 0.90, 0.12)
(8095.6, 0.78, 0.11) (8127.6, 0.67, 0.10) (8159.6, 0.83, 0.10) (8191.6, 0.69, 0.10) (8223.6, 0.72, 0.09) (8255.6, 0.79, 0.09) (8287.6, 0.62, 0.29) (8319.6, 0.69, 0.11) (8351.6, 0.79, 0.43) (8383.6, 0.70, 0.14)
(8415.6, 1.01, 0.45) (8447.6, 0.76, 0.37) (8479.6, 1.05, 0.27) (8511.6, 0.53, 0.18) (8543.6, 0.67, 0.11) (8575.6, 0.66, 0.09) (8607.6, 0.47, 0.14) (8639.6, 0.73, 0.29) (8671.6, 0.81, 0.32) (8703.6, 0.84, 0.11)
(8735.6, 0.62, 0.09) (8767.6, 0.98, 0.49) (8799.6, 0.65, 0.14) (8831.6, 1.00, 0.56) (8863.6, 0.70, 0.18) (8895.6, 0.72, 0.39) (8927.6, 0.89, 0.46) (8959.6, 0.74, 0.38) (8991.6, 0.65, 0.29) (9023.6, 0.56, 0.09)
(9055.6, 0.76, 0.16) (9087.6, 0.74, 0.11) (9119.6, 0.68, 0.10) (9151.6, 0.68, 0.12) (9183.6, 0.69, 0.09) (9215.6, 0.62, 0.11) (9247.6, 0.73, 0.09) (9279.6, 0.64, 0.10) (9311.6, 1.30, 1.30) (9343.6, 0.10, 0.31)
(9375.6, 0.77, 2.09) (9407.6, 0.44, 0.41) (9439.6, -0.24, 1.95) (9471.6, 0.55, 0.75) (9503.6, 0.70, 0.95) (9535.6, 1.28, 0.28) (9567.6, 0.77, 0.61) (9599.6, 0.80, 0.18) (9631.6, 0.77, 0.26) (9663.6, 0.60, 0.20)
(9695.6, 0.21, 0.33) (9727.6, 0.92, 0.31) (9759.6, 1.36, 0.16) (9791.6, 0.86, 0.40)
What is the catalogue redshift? 1.006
